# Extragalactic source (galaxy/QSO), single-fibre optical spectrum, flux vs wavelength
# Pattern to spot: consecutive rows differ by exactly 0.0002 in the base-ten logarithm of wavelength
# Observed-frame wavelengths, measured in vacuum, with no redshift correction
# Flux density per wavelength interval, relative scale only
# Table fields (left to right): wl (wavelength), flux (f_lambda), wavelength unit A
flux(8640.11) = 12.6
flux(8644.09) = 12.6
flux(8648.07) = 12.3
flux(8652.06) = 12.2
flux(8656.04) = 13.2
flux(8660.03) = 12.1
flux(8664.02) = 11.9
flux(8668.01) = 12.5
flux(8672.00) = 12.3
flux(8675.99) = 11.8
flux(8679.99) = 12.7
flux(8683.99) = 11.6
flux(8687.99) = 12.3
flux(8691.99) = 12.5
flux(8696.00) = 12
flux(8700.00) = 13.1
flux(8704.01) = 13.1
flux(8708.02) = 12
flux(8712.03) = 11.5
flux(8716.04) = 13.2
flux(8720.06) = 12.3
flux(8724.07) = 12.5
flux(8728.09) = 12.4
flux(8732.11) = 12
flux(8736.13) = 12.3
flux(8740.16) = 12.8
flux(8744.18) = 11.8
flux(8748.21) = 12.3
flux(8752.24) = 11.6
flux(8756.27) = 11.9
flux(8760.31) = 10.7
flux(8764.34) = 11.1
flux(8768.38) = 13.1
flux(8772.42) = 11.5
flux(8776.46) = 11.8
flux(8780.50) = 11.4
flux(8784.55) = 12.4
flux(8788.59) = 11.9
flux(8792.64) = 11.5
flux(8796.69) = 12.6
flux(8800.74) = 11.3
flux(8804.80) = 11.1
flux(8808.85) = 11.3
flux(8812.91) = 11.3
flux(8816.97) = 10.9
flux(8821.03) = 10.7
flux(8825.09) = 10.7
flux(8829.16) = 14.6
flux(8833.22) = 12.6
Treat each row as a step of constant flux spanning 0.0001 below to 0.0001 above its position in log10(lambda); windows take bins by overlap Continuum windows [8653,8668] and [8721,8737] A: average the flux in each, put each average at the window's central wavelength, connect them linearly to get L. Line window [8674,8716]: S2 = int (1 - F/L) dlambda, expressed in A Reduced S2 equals 0.17 A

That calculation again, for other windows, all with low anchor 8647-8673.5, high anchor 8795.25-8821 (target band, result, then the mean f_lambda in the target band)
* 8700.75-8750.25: -1.9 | 12.4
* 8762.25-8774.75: -0.3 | 11.9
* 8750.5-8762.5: 0.3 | 11.4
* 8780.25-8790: -0.4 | 12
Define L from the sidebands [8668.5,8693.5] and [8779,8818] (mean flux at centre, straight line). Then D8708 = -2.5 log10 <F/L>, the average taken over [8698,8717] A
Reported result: -0.04 mag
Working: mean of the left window 12.2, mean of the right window 11.6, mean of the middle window 12.5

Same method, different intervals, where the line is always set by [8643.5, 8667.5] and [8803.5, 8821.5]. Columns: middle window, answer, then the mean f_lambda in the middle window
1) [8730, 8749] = -0.05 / 12.2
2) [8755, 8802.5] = -0.04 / 11.8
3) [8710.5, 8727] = -0.05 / 12.4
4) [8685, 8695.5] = -0.02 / 12.3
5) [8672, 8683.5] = 0.00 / 12.2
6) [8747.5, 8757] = -0.03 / 11.9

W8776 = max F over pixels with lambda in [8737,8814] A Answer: 13.1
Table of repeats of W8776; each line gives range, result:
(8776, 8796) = 12.4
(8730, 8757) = 12.8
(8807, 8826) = 11.3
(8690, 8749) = 13.2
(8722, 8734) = 12.5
